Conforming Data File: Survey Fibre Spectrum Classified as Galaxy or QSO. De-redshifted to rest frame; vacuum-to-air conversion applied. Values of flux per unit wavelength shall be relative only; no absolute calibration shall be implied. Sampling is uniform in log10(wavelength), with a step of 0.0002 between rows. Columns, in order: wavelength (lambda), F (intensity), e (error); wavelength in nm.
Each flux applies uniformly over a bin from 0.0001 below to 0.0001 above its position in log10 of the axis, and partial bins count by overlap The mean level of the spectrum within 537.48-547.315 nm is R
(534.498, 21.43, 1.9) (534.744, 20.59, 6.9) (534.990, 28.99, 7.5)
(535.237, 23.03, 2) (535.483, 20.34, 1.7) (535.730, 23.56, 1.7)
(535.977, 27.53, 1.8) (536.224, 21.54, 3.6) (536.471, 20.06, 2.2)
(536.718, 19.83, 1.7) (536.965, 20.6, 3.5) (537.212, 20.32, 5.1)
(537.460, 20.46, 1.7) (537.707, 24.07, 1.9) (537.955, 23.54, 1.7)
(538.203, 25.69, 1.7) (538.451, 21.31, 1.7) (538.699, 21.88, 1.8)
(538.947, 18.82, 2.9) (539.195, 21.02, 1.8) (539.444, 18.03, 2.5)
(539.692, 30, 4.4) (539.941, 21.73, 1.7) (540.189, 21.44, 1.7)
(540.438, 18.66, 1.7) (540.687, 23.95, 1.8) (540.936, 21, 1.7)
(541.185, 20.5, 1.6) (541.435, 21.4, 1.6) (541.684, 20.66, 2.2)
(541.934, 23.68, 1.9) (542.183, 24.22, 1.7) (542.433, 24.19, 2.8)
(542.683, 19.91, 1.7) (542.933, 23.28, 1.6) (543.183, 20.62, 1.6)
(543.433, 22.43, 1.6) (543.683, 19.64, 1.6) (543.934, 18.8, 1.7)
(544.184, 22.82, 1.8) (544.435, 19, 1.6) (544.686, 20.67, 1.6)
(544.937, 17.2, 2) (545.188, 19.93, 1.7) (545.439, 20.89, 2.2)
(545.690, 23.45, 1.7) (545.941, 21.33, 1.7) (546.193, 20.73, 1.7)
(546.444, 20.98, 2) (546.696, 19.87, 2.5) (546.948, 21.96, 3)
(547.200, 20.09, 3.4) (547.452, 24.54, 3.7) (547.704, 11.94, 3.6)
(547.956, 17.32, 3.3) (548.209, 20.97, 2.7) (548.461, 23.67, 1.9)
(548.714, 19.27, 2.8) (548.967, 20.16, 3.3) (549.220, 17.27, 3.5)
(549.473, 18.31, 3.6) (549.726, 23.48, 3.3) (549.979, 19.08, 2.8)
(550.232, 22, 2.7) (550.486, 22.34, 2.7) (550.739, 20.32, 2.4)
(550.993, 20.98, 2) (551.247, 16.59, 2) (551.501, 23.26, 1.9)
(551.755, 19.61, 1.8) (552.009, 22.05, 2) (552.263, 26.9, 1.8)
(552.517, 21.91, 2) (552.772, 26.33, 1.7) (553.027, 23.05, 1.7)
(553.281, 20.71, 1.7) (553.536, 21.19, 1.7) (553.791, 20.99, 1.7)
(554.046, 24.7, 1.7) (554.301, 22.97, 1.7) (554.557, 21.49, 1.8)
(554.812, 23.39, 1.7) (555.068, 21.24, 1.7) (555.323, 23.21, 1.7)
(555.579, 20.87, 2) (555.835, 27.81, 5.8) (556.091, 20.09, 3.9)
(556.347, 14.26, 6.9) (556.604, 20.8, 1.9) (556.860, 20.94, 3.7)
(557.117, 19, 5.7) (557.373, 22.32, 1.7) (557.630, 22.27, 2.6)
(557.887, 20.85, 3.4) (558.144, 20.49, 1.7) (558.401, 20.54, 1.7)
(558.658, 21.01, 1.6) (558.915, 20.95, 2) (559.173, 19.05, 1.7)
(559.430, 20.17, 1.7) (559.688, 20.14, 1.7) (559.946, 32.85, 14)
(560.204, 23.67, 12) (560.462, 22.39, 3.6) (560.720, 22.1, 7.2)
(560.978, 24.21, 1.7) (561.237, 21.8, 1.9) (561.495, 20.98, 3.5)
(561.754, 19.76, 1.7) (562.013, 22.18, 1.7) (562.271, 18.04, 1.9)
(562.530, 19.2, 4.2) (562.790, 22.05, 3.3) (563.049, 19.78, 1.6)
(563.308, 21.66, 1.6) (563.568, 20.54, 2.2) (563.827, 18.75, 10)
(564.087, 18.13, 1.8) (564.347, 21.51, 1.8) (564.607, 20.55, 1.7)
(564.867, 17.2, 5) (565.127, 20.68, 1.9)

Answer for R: 21.5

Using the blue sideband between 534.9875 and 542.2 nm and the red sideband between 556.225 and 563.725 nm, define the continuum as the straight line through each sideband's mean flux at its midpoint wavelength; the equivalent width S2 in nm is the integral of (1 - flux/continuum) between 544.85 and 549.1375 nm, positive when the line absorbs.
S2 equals 0.30 nm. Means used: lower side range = 22.1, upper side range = 21.2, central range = 20.2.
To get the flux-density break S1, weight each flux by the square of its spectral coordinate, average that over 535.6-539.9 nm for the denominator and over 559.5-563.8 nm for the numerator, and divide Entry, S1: 1.07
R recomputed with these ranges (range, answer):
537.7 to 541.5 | 22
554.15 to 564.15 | 21.4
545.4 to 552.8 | 20.9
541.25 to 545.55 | 21.1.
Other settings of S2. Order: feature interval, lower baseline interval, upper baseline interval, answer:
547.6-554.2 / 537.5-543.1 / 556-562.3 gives 0.21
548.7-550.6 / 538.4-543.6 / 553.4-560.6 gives 0.13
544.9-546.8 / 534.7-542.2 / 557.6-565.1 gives 0.10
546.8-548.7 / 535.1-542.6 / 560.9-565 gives 0.13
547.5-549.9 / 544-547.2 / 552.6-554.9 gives 0.24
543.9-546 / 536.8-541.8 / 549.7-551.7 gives 0.08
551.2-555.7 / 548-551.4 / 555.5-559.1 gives -0.39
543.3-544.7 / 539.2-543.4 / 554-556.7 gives 0.09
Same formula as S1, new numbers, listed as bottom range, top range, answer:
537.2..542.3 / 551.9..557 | 1.06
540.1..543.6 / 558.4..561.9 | 1.09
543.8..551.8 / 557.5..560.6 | 1.13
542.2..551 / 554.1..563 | 1.09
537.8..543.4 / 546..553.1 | 0.98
